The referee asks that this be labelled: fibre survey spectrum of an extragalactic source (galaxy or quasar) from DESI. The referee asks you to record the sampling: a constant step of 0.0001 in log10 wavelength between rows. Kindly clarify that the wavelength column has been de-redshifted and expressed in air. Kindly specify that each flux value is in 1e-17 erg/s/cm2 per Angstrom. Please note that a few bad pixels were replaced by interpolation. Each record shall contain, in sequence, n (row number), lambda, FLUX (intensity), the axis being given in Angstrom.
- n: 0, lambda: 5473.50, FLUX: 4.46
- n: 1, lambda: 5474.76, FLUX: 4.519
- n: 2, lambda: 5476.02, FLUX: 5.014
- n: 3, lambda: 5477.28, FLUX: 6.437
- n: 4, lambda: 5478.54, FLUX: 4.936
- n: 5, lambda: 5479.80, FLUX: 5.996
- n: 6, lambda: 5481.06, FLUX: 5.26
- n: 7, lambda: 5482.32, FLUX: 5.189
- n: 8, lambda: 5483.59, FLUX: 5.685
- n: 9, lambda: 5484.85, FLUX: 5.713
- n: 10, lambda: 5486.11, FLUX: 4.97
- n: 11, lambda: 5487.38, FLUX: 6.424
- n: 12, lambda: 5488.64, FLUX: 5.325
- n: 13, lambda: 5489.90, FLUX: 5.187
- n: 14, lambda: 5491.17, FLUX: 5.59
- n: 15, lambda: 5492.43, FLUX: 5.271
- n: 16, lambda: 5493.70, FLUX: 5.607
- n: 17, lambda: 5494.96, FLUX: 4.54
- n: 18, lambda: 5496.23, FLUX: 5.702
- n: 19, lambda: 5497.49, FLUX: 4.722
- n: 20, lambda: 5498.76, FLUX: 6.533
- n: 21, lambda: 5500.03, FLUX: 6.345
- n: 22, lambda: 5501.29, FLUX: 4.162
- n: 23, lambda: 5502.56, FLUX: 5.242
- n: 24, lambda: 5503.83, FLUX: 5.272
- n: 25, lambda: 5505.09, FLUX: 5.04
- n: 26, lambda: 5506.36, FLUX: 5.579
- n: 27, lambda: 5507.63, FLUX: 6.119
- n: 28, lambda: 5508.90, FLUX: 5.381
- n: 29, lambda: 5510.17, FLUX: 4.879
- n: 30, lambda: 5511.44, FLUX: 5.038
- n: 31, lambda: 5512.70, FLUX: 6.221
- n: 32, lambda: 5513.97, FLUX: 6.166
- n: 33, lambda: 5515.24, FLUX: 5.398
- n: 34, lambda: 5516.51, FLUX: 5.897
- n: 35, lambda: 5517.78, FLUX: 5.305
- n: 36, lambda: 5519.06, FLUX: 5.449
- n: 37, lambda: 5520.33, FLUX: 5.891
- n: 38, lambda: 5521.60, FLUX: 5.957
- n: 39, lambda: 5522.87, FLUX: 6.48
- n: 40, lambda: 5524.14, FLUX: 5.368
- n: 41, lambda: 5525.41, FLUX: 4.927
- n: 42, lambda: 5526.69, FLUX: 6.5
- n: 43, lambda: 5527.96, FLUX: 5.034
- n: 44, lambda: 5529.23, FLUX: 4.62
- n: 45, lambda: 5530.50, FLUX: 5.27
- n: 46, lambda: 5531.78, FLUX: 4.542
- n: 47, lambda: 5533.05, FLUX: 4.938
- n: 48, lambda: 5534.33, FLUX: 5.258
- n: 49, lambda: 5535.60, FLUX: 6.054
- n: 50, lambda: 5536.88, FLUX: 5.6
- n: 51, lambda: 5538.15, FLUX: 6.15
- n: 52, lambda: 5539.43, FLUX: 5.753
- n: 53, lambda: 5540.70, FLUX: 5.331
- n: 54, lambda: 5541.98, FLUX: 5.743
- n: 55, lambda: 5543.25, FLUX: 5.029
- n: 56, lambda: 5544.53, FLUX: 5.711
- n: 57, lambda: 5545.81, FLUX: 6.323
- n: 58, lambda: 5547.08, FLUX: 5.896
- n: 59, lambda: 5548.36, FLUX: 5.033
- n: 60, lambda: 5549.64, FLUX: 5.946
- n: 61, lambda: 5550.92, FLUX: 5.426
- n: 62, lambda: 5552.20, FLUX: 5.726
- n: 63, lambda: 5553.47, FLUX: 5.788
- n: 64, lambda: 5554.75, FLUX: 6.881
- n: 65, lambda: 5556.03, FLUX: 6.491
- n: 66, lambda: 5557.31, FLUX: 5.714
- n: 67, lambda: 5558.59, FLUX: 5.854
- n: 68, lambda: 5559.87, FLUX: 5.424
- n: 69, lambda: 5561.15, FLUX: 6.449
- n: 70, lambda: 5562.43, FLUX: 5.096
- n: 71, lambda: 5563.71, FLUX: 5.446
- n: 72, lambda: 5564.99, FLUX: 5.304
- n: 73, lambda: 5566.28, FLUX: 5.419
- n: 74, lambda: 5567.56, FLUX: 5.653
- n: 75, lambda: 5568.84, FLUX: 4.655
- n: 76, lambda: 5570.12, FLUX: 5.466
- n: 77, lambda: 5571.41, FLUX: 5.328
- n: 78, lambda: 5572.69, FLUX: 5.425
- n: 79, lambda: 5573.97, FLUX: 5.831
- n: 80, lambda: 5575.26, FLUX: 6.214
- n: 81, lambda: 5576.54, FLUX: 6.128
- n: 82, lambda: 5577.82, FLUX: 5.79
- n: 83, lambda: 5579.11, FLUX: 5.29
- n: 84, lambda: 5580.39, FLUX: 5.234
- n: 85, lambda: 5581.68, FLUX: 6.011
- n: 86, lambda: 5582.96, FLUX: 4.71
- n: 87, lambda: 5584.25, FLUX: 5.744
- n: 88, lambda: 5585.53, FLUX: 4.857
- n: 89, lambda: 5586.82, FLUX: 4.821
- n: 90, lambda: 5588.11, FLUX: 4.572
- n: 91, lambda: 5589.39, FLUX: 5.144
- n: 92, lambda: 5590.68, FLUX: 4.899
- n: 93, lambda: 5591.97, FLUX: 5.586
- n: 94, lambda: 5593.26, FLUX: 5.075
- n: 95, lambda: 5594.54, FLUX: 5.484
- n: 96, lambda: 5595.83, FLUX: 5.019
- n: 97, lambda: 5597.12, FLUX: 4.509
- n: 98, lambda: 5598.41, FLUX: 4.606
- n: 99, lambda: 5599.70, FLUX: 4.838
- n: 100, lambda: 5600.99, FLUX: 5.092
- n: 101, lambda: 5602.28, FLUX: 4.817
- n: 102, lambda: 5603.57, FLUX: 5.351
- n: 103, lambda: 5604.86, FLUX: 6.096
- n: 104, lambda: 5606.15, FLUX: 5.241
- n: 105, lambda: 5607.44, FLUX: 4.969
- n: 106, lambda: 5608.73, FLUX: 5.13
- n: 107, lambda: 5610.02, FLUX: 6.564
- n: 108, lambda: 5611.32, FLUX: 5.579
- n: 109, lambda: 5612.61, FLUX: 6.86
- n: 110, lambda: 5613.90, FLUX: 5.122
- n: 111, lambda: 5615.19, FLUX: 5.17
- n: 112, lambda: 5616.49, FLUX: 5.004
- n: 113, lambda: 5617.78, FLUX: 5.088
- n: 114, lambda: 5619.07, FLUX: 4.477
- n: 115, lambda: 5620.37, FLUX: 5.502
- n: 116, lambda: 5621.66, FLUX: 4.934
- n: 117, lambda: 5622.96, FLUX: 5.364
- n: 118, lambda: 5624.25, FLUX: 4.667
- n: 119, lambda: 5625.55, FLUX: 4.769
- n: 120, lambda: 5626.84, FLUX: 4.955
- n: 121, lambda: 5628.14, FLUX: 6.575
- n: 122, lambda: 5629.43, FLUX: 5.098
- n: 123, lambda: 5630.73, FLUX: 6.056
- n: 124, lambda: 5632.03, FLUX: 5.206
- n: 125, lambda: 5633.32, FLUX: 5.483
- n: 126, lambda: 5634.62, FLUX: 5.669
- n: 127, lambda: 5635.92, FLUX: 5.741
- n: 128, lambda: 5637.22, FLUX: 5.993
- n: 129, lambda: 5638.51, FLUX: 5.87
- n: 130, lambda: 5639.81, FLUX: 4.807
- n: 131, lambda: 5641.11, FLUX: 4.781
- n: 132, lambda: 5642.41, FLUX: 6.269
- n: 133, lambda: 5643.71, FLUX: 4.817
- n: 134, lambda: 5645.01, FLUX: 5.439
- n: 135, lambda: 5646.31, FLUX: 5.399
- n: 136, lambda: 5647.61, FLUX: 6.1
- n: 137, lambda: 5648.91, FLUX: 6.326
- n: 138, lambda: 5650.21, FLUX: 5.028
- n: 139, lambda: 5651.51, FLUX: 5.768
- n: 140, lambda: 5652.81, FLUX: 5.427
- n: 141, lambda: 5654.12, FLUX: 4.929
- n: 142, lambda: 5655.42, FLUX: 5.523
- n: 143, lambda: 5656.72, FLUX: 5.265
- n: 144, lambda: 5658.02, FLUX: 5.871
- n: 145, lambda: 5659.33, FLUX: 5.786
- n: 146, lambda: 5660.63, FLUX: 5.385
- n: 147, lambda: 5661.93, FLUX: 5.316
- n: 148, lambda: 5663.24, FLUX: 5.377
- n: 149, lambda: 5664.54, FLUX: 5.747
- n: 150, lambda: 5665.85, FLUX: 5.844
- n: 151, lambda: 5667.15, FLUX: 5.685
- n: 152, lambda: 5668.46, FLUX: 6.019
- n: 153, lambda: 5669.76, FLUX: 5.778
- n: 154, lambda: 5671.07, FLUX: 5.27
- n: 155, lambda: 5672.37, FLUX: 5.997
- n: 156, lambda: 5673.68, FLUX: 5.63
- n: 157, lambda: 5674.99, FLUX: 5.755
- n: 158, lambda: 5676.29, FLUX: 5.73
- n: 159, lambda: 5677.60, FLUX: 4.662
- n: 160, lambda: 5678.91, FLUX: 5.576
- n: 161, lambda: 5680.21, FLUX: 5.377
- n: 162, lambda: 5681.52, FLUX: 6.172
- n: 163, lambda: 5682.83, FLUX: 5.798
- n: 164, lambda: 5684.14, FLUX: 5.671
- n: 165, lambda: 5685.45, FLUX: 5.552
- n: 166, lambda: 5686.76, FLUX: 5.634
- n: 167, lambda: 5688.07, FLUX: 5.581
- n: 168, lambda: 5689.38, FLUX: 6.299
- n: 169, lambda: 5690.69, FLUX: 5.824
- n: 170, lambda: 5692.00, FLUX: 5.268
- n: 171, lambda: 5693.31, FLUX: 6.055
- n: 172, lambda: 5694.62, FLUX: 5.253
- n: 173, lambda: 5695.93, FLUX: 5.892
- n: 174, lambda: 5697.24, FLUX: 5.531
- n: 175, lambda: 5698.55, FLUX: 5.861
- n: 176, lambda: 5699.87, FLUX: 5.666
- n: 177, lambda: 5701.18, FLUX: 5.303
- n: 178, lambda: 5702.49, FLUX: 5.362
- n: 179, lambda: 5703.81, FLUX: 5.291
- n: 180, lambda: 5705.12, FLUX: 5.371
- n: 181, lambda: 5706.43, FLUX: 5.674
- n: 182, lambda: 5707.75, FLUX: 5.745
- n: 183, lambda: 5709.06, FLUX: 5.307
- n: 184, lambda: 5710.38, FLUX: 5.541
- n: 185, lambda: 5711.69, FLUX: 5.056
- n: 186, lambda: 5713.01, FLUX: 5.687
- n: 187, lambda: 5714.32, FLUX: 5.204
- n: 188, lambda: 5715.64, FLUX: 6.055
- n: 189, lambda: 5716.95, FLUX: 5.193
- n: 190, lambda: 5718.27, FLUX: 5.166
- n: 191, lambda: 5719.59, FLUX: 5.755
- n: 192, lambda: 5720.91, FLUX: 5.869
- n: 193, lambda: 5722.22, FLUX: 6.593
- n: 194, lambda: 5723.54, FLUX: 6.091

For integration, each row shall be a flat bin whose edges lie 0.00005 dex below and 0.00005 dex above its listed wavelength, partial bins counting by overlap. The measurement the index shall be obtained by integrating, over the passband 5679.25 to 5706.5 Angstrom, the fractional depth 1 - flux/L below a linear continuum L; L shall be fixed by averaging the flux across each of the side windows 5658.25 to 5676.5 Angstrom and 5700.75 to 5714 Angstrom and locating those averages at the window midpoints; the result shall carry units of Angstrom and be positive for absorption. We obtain -0.6 Angstrom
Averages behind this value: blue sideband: 5.67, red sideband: 5.43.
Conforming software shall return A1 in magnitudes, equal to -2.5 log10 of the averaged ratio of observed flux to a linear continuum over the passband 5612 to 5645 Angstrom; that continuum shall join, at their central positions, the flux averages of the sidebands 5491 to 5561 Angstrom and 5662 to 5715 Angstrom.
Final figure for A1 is 0.04 mag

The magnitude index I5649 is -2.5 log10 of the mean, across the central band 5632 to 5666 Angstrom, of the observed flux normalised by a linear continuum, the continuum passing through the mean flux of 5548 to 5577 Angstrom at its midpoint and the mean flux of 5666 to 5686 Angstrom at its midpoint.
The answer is 0.03 mag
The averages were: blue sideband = 5.69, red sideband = 5.65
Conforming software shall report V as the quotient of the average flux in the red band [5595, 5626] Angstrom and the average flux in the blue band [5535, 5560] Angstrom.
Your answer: 0.90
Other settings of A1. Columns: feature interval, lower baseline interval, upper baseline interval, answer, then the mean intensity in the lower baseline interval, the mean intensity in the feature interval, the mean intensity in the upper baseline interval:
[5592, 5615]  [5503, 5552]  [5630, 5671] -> 0.05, 5.54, 5.32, 5.56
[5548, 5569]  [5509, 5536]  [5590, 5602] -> -0.09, 5.48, 5.7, 5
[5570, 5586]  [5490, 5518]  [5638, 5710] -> -0.01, 5.45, 5.55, 5.57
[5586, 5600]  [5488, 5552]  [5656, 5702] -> 0.12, 5.5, 4.96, 5.64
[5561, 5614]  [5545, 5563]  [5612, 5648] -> 0.06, 5.86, 5.36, 5.39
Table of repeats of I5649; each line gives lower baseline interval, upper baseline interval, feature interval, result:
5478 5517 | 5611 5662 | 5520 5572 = -0.028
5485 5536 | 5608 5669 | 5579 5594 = 0.063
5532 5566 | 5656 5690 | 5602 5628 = 0.069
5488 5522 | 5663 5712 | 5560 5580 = -0.007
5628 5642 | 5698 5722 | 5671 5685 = -0.016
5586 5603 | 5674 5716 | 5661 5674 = -0.049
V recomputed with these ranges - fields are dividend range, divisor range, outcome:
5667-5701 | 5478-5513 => 1.05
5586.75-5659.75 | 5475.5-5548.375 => 0.97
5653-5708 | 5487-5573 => 1.01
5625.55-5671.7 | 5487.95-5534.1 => 1.02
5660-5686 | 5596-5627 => 1.08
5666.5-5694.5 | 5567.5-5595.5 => 1.06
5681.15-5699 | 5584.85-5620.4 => 1.10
